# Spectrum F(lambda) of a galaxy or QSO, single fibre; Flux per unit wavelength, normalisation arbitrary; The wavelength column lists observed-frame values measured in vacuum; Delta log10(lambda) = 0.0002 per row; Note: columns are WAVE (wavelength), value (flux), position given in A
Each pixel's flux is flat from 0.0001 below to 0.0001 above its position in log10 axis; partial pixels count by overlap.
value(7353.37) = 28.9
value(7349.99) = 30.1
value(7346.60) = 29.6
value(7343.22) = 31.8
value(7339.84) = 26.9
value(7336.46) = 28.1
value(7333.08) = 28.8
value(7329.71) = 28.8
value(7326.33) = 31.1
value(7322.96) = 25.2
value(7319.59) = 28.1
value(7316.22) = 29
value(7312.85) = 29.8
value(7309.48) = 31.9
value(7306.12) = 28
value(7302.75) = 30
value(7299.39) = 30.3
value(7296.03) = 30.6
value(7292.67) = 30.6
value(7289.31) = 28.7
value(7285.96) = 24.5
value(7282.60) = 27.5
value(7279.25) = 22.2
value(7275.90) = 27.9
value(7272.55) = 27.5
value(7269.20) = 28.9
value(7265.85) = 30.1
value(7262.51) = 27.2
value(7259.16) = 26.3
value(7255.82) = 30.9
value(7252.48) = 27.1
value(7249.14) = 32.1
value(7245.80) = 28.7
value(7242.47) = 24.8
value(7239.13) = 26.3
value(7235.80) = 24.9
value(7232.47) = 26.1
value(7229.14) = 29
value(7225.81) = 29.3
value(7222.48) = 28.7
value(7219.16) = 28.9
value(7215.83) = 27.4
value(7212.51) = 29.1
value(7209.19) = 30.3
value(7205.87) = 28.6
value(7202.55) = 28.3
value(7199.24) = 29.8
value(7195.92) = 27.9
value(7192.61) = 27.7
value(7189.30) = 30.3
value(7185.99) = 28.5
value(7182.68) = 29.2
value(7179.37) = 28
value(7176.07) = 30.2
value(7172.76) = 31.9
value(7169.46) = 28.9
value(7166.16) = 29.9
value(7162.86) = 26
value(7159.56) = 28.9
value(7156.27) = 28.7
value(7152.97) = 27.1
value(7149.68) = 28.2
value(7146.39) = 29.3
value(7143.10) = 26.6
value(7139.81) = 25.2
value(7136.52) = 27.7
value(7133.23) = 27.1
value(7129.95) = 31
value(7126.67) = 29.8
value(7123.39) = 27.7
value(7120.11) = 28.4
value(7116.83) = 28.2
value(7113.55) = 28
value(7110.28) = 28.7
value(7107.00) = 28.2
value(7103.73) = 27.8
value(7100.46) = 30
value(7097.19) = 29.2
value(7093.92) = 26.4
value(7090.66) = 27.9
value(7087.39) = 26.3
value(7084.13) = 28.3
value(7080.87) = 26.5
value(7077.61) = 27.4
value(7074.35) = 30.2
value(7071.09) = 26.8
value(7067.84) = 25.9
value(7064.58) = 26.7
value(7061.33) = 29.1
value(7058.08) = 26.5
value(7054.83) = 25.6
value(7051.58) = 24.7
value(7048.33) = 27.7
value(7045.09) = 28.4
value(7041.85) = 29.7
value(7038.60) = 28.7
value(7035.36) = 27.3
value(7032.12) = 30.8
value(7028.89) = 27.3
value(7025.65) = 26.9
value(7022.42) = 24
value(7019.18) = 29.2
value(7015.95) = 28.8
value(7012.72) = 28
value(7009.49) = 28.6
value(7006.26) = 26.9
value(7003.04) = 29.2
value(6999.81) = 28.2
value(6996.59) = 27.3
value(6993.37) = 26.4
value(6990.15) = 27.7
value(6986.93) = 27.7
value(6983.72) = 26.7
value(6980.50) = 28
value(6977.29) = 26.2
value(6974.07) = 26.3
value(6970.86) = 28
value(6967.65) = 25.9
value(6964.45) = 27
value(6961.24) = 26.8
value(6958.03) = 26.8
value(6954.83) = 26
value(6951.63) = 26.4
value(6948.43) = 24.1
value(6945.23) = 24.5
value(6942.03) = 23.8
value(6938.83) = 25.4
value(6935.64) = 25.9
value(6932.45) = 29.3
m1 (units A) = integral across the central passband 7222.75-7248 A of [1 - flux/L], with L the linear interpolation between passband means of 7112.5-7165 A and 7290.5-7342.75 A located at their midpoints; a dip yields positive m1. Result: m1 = 1.3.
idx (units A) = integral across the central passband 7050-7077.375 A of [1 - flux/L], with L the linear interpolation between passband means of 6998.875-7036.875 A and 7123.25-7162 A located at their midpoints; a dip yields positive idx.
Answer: 1.00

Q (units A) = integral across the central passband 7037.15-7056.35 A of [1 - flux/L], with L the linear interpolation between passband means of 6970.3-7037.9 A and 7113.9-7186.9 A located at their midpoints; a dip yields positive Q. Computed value 0.3 A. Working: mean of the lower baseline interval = 27.6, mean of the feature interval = 27.5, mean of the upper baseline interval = 28.5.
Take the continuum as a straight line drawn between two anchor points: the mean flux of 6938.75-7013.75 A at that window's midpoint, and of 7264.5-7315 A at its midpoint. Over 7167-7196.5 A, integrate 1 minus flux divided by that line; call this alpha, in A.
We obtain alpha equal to -1.38 A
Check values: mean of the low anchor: 26.8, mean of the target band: 29.2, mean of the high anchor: 28.6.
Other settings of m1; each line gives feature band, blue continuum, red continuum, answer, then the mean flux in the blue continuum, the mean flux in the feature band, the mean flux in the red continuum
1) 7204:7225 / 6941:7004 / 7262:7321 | -0.6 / 26.7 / 28.8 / 28.5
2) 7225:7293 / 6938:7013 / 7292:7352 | 3.1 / 26.7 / 27.6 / 29.3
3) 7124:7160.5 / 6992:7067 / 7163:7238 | 0.3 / 27.6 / 28.1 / 28.7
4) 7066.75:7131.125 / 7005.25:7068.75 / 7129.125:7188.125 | -0.3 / 27.6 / 28.1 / 28.4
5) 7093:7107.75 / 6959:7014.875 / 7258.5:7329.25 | -0.4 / 27.4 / 28.4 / 28.4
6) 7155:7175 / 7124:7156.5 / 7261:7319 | -0.7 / 28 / 29.1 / 28.5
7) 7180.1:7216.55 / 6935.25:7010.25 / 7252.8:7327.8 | -1.2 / 26.7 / 28.8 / 28.4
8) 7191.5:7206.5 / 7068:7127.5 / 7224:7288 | -0.4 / 28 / 28.5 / 27.4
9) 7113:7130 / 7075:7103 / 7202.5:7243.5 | -0.5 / 27.8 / 28.7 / 27.8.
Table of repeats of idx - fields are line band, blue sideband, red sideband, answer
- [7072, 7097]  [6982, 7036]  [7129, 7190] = 0.4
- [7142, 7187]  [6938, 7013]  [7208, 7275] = -1.5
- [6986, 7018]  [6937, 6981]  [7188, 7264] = -1.8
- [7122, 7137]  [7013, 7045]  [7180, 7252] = -0.3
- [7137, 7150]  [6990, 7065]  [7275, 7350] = 0.4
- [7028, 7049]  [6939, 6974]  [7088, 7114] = -1.1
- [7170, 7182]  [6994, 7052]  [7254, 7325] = -0.7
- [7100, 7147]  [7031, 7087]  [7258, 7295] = -1.0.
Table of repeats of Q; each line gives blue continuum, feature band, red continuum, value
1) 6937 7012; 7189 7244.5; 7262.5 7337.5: 0.0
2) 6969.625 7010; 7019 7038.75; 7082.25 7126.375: 0.1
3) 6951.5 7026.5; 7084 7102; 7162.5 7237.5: 0.0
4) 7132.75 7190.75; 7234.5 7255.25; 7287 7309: 1.2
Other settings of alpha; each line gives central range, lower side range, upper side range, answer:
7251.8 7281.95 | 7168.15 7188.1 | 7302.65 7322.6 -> 1.72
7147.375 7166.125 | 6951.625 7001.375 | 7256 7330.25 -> -0.15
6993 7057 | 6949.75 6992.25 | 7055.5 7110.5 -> -1.02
